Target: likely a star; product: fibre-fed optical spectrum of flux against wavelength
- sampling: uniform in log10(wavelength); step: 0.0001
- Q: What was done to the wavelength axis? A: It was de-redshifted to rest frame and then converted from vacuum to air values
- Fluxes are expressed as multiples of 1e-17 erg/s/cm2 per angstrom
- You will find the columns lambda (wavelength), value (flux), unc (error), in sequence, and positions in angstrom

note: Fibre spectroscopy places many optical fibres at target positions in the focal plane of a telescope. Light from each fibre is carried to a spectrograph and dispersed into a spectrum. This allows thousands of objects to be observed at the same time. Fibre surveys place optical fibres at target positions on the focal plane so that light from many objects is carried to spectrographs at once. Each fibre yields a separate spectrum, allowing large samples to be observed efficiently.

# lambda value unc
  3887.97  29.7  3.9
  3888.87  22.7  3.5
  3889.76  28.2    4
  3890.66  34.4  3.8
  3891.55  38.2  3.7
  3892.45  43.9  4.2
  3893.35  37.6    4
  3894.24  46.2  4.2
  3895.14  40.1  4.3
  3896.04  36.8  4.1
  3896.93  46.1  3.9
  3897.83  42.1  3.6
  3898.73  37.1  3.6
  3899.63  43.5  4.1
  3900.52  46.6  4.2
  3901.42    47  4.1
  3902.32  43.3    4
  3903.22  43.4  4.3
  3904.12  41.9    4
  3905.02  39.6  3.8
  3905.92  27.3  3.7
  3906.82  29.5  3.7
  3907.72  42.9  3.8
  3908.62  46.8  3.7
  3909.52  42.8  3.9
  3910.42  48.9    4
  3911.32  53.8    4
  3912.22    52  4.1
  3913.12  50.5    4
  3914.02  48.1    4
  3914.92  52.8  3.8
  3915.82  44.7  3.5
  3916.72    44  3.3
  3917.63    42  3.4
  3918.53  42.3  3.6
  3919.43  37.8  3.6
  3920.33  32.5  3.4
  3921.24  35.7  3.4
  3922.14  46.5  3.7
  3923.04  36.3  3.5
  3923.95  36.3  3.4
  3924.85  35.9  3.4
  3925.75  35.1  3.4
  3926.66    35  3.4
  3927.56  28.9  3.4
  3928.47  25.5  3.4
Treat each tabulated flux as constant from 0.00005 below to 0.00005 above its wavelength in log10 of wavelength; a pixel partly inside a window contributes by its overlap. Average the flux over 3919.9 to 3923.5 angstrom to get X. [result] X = 37.7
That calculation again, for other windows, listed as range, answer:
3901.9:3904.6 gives 42.8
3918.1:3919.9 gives 40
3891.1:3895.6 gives 41.2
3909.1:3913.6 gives 49.7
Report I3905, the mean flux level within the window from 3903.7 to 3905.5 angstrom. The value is 40.5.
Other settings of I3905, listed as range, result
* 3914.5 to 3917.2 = 47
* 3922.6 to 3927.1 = 35.7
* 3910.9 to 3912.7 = 52.9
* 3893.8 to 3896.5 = 41.1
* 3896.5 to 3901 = 43.1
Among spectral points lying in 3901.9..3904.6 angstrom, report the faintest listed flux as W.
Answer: 41.9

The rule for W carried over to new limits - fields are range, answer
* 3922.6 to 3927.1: 35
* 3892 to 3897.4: 36.8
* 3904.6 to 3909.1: 27.3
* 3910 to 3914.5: 48.1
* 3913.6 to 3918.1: 42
